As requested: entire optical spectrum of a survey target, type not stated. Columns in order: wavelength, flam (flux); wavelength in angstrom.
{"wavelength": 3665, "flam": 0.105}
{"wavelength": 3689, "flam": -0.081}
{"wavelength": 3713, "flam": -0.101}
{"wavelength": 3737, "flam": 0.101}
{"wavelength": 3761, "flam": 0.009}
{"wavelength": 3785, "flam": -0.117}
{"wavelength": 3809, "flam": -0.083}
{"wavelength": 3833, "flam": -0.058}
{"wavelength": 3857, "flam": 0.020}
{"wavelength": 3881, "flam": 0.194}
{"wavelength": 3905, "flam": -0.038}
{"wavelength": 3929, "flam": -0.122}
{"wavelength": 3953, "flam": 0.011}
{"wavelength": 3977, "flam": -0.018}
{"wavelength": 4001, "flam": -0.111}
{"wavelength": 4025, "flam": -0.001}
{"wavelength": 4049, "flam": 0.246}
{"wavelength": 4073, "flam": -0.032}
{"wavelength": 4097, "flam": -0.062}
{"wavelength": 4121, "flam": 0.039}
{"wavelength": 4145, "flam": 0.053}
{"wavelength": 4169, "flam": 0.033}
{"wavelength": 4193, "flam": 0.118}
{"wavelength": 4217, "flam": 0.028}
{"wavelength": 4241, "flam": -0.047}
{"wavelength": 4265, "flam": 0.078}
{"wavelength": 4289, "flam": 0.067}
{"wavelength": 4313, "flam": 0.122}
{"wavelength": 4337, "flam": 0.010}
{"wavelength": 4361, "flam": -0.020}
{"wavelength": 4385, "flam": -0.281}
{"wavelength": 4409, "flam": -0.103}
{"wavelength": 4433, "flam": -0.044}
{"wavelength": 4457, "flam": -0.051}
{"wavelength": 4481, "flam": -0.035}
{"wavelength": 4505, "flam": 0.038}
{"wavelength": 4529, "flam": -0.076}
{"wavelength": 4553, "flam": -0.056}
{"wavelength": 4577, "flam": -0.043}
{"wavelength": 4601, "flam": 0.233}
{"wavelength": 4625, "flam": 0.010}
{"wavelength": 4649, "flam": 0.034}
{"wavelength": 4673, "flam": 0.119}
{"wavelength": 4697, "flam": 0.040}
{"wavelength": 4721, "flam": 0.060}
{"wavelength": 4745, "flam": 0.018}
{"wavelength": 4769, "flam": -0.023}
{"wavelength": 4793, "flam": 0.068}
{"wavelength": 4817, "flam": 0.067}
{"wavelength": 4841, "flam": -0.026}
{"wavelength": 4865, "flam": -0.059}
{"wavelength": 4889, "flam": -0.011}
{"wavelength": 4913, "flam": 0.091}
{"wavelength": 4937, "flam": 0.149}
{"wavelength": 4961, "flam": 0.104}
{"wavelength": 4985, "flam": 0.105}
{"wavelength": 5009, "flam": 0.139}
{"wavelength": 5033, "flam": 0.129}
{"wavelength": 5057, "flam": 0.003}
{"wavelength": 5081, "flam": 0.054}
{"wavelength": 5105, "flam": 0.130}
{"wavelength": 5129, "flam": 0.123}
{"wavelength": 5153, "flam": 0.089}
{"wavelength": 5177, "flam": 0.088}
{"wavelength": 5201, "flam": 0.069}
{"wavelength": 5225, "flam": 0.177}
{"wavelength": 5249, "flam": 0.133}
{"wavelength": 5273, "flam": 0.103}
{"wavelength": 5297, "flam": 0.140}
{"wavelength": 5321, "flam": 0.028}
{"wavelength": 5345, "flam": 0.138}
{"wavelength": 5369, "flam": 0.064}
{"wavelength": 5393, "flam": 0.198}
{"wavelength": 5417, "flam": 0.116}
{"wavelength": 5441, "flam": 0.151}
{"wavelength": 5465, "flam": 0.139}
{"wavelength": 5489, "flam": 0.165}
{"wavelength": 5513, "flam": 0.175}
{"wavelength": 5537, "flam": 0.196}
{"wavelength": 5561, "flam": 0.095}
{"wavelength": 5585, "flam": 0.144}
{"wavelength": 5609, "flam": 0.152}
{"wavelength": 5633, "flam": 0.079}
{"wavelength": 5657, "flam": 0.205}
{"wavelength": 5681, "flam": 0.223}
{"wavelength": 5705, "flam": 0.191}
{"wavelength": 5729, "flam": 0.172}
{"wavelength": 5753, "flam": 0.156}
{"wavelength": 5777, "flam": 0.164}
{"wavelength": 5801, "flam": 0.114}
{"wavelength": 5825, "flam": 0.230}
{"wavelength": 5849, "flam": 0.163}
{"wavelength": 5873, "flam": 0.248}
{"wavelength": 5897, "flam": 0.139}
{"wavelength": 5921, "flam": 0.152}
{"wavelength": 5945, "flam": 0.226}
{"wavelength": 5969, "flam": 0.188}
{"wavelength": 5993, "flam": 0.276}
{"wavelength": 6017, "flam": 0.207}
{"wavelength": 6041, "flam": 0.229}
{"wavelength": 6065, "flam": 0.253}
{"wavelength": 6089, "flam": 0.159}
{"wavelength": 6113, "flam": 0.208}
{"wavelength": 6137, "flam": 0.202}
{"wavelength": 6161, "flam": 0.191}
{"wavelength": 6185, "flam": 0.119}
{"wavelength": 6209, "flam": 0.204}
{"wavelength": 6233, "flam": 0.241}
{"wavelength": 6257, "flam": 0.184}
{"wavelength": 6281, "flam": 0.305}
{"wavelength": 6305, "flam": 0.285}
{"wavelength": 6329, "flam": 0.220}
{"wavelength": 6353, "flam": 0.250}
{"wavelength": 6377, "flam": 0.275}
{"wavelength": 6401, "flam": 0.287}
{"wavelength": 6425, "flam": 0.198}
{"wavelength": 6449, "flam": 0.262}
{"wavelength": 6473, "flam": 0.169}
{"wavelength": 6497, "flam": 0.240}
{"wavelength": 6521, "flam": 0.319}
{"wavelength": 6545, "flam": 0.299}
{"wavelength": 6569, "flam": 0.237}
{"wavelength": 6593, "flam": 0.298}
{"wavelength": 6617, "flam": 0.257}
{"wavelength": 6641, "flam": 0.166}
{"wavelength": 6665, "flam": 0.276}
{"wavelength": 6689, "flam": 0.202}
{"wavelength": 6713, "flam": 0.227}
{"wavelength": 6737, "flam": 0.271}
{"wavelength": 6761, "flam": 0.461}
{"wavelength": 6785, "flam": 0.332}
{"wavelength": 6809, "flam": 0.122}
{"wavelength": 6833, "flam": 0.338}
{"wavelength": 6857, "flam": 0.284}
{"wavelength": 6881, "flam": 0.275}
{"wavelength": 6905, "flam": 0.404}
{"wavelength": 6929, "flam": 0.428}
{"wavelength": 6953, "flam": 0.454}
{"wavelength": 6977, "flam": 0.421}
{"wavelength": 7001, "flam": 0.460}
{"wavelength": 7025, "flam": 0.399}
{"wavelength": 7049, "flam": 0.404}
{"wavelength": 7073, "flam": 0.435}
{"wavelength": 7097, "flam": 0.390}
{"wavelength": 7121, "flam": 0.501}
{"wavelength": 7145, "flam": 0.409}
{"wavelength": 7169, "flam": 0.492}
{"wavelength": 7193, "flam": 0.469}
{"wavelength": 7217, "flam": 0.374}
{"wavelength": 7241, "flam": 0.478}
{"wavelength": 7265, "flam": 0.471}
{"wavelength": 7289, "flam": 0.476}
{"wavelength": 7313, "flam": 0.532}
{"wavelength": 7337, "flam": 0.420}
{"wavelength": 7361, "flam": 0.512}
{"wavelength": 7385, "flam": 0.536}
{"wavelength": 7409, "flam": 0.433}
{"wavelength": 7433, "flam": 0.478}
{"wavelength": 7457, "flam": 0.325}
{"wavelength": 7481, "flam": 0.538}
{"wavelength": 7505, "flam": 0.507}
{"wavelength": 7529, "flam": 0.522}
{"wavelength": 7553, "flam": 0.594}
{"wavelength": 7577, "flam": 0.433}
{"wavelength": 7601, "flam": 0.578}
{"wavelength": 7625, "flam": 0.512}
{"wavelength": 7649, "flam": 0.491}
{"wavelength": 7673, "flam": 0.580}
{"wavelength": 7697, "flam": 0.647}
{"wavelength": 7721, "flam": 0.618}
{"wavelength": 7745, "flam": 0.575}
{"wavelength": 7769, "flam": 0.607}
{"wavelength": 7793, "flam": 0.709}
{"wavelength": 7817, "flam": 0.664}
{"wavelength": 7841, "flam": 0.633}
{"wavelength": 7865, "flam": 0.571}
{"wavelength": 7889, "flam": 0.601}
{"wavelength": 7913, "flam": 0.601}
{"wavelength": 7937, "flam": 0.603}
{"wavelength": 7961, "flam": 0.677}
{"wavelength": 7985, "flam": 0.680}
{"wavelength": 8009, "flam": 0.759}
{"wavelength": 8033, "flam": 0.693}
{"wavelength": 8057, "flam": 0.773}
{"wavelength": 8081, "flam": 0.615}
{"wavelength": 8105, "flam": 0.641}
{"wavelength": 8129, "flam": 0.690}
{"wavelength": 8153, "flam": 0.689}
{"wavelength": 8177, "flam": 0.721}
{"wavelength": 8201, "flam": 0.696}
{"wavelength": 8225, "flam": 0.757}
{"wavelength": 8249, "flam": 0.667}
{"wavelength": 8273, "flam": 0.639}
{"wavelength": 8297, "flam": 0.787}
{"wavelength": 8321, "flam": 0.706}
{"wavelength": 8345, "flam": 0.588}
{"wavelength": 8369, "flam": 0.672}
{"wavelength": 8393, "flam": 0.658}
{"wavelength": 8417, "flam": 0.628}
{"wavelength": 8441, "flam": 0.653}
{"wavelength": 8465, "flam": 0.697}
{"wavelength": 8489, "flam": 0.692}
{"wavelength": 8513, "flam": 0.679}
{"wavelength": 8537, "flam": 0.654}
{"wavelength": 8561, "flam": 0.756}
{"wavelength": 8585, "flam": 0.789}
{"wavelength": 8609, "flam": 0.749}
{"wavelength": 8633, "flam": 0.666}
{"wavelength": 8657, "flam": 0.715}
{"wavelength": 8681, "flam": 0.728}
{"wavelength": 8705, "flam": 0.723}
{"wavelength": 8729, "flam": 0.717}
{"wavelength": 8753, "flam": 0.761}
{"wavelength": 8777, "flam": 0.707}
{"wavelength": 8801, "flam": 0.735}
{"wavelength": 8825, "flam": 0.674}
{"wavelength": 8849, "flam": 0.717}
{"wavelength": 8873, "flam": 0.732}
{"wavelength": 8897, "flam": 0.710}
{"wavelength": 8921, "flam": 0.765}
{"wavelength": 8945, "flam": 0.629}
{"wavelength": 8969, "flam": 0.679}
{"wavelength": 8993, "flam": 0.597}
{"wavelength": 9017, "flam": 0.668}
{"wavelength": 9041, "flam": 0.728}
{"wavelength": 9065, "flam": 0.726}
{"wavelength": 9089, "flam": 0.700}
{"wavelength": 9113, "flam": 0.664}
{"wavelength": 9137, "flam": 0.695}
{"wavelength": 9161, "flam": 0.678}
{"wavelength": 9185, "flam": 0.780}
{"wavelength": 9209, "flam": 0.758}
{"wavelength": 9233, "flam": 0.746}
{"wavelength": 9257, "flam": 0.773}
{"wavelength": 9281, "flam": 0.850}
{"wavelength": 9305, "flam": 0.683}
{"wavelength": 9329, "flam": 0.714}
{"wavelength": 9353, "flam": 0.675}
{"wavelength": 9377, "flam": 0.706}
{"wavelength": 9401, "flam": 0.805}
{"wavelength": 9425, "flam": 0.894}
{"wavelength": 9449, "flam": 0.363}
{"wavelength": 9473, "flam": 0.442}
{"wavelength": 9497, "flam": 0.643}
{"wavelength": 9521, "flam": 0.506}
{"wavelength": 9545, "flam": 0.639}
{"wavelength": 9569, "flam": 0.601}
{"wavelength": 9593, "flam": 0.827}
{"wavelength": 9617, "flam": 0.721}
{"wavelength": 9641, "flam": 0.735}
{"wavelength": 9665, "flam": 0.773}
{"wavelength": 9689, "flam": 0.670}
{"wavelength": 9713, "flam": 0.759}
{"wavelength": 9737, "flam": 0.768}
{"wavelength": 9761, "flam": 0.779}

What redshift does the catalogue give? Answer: 0.730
